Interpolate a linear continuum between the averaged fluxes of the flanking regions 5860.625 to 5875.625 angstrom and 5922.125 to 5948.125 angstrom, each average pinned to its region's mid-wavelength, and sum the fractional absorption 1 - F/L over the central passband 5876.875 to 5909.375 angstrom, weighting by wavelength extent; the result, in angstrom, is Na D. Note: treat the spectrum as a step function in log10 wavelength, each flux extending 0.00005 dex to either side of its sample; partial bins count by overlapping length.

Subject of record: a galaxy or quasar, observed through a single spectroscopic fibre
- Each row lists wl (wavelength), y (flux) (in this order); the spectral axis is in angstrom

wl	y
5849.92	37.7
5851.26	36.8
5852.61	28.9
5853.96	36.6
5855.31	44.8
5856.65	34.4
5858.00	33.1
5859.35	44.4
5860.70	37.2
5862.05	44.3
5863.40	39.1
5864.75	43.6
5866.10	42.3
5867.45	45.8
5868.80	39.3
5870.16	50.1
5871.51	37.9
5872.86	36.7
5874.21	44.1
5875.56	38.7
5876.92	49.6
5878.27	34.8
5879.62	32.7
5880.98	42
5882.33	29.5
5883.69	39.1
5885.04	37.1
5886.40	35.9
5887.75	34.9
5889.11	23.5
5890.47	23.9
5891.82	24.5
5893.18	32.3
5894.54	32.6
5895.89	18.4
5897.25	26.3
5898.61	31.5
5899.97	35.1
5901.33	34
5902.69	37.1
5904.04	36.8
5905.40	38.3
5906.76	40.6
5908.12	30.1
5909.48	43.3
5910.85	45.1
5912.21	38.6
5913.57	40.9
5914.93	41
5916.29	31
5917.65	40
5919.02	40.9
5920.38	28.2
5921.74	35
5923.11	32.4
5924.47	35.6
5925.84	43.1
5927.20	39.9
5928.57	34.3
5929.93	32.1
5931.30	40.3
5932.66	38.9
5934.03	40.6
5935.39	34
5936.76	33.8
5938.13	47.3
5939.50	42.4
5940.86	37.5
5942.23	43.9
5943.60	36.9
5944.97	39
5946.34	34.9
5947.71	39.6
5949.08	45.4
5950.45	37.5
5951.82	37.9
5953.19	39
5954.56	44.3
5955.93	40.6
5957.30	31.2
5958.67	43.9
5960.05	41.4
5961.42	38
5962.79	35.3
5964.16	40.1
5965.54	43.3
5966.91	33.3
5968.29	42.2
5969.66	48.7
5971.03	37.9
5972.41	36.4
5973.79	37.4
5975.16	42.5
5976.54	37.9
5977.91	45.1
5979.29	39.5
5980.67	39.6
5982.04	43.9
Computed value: 5.8 angstrom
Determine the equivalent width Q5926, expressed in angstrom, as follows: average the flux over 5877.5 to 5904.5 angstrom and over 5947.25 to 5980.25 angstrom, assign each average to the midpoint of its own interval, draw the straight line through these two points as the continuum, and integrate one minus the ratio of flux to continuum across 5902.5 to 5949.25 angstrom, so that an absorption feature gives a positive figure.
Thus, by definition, -3.1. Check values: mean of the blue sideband 32.1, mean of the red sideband 39.9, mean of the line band 38.2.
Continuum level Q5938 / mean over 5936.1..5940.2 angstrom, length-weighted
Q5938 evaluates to 41.2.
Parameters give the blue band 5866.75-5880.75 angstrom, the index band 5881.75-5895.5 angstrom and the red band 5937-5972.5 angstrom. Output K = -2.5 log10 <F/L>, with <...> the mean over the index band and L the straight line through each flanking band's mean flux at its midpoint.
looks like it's 0.296 mag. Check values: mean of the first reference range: 41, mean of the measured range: 31.1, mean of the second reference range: 39.9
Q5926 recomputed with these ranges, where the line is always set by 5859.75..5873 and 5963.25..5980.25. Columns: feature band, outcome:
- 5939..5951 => 0.3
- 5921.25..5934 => 1.2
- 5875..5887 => 1.1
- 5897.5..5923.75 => 2.9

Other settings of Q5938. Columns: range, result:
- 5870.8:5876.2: 39.5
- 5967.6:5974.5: 40.5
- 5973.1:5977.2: 39.3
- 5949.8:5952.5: 37.7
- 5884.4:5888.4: 36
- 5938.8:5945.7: 39.9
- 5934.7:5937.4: 34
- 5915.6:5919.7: 37.3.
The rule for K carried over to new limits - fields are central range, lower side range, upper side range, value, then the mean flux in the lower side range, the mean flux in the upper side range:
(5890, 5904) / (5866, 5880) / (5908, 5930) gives 0.29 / 41.2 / 37.5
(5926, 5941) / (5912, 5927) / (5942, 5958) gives -0.02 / 37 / 39.1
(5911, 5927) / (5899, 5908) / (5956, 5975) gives -0.01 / 36.4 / 39.3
